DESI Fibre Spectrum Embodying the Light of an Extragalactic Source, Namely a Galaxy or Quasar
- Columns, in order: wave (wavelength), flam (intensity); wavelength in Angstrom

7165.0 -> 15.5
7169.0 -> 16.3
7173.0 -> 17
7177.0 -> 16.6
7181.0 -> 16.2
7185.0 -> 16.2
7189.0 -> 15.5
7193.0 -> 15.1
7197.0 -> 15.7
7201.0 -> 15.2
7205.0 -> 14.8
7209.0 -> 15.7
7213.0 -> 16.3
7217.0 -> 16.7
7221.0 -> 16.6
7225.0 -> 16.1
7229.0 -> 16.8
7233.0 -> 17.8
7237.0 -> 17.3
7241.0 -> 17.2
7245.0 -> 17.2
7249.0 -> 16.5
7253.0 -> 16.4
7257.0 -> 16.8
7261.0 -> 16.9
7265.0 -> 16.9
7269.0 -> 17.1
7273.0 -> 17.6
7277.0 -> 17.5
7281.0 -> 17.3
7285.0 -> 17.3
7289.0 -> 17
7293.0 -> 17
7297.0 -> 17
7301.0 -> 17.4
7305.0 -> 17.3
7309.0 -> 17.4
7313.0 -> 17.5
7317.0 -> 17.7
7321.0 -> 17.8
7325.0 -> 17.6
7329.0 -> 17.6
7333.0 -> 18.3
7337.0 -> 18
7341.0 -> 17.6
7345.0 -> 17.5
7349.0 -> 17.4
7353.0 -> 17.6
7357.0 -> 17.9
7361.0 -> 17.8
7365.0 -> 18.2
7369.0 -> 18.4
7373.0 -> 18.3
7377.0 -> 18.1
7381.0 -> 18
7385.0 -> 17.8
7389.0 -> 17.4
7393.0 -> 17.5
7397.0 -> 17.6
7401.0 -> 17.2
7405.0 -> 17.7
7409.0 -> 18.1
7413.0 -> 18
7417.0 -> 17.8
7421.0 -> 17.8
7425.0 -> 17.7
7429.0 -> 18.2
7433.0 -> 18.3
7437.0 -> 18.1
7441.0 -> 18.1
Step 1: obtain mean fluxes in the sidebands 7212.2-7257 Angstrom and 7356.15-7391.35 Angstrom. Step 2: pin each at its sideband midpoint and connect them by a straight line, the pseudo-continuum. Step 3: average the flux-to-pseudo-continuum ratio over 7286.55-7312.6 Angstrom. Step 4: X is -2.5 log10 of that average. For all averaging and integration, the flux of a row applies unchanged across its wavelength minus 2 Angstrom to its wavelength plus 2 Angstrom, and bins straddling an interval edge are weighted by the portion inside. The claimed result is 0.01 mag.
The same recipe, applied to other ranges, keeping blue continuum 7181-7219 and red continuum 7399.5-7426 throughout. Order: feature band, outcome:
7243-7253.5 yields -0.04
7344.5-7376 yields -0.04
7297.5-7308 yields -0.04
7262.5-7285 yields -0.05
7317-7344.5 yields -0.05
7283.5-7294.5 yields -0.03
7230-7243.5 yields -0.08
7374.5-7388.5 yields -0.03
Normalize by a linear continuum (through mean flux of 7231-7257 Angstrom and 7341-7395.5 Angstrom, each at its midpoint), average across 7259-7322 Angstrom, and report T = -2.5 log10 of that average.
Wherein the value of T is 0.00 mag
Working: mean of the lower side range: 17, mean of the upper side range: 17.8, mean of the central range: 17.3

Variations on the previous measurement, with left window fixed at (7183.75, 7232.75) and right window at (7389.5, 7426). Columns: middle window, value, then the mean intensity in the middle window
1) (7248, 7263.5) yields -0.02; 16.7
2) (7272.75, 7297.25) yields -0.04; 17.2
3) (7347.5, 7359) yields -0.03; 17.6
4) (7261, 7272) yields -0.04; 17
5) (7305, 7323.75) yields -0.04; 17.6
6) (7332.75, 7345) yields -0.05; 17.8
